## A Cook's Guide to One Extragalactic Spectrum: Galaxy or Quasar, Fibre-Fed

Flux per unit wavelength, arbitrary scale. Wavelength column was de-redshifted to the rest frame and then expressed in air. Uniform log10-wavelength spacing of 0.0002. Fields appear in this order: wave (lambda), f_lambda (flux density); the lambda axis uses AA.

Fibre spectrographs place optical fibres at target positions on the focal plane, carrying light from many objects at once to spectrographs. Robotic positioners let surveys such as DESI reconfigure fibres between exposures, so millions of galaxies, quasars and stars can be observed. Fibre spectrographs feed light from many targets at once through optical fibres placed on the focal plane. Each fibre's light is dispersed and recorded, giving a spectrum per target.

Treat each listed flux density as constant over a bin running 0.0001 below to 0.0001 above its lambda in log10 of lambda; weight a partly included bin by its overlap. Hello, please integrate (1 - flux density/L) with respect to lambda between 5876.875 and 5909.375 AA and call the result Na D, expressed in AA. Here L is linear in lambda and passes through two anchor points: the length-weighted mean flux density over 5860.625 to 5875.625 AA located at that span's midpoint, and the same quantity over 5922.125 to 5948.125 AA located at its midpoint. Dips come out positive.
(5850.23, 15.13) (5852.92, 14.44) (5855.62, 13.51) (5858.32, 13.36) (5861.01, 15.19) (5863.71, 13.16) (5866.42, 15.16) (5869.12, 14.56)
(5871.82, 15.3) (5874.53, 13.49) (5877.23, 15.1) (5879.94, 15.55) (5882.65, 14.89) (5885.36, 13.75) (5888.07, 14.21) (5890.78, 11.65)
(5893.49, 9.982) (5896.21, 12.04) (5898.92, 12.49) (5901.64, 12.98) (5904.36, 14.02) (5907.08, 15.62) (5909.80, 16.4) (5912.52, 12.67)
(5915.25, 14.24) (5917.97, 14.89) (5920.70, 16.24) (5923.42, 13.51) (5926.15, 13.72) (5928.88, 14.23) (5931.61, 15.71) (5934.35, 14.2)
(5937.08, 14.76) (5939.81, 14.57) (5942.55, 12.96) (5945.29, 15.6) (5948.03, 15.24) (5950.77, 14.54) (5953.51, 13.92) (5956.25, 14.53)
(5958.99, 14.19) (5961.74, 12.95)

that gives 2.0 AA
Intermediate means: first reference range 14.4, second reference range 14.4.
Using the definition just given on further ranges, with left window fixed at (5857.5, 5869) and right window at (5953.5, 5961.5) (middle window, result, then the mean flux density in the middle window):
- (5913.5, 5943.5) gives -0.6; 14.5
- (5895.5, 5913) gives 0.4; 13.9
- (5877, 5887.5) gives -0.4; 14.7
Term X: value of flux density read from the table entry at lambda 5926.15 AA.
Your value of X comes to 13.72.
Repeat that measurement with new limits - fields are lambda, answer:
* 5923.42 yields 13.51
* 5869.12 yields 14.56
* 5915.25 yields 14.24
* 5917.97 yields 14.89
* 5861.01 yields 15.19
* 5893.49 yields 9.982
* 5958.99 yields 14.19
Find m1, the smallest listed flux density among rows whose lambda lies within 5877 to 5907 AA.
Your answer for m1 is 9.982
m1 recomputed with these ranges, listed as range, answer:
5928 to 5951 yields 12.96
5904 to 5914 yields 12.67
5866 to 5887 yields 13.49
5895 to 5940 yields 12.04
